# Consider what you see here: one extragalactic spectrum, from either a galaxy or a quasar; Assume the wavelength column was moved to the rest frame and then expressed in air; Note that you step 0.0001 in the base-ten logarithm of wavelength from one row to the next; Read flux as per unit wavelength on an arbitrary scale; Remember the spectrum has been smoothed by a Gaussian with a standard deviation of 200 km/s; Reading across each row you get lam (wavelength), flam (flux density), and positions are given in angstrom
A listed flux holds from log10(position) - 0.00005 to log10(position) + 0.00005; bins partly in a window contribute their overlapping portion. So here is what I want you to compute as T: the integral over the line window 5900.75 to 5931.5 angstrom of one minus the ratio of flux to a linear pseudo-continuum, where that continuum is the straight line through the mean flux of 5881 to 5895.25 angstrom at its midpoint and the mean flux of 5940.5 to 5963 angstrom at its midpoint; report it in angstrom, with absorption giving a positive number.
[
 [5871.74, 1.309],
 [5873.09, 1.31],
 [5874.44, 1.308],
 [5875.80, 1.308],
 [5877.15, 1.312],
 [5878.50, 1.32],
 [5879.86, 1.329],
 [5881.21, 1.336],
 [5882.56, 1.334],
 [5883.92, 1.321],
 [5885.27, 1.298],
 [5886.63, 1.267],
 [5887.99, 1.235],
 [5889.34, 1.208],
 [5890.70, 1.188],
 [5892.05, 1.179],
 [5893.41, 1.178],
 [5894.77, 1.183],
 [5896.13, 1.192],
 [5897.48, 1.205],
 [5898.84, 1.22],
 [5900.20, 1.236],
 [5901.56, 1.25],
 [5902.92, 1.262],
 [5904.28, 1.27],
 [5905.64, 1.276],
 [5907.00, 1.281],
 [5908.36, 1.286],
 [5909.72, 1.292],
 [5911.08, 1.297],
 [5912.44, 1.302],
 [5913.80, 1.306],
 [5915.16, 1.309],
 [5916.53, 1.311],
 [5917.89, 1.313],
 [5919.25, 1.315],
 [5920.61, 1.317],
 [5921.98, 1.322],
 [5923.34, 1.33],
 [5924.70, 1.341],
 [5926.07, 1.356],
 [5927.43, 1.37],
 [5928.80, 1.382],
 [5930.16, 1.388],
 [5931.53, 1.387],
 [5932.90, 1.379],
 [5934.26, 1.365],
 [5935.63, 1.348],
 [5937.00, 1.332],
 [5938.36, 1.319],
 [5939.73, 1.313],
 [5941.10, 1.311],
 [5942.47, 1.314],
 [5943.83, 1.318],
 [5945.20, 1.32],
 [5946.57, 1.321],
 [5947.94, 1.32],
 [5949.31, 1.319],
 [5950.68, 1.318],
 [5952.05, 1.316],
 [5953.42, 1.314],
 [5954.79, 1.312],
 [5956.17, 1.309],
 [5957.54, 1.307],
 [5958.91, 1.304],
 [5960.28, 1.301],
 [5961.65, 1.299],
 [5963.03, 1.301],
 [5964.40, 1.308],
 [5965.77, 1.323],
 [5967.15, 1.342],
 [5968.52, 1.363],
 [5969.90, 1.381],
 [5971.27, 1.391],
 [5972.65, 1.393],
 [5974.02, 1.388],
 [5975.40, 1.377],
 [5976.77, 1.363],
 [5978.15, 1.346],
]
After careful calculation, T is -0.9 angstrom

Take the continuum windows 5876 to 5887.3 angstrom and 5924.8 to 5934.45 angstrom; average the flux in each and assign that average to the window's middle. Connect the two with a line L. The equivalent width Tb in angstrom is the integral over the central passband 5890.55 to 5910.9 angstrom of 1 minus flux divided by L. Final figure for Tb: 1.56 angstrom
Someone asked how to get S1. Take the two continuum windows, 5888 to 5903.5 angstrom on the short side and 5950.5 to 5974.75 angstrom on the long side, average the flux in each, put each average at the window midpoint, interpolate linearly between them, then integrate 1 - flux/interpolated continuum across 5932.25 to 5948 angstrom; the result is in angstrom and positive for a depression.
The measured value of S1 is -0.48 angstrom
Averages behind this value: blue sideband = 1.21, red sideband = 1.33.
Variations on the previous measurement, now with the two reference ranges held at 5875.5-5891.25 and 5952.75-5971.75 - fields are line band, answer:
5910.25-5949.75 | -0.67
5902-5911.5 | 0.14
